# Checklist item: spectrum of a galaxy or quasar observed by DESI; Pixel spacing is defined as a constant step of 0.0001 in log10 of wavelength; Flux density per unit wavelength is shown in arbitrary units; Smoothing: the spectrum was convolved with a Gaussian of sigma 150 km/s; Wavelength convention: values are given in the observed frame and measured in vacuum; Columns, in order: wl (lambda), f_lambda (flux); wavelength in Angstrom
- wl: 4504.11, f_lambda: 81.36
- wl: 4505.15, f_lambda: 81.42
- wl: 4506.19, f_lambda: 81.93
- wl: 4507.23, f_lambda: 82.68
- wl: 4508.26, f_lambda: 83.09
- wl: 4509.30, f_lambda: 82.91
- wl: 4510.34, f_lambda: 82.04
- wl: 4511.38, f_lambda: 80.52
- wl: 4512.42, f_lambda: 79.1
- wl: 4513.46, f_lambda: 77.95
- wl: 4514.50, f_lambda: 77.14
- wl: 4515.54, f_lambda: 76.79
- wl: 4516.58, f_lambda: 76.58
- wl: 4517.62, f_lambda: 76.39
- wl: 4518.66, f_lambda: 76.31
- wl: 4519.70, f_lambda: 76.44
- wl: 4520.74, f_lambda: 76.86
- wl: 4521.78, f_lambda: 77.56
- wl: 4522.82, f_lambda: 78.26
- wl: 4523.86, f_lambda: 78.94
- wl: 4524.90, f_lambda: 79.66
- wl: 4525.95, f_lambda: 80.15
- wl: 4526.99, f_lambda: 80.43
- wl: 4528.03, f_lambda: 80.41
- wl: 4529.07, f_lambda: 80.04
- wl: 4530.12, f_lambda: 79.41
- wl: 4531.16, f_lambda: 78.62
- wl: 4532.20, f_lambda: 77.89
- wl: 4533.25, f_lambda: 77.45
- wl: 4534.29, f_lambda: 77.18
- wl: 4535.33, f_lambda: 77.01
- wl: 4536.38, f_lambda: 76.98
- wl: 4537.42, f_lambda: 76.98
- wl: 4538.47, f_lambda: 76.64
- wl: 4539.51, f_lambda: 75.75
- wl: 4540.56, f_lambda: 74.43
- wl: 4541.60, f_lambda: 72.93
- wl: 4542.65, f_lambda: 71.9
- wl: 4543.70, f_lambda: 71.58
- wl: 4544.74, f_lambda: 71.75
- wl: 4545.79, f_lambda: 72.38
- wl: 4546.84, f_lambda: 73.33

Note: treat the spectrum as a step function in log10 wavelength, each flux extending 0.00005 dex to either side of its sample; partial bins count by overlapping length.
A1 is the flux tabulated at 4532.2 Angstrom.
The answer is 77.89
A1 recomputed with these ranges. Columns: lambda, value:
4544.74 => 71.75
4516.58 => 76.58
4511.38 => 80.52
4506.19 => 81.93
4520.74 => 76.86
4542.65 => 71.9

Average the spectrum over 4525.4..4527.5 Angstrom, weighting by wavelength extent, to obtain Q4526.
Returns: 80.1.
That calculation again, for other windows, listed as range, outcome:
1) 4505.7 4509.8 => 82.7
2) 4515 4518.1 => 76.6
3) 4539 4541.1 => 75.1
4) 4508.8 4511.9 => 81.7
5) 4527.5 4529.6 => 80.2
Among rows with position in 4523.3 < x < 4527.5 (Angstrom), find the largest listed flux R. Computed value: 80.43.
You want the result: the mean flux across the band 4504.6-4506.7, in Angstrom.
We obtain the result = 81.5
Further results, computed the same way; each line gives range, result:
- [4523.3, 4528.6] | 79.9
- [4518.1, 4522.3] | 76.9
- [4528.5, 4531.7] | 79.4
